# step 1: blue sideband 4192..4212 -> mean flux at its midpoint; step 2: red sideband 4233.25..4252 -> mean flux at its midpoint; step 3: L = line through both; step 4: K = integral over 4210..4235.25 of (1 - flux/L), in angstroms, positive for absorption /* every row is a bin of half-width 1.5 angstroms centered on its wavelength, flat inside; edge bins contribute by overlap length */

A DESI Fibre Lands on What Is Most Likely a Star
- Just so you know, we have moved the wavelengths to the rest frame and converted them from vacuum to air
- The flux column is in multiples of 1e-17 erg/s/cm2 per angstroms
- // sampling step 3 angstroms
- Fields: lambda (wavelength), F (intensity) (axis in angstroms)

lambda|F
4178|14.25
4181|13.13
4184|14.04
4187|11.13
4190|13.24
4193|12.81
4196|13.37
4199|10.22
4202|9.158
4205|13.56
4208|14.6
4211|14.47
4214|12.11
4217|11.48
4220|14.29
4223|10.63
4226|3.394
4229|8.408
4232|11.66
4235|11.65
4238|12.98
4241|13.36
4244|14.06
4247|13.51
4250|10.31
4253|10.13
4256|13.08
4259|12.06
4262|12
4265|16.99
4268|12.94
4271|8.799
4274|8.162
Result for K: 3.5 angstroms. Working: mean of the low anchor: 12.5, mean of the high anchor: 12.6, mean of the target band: 10.8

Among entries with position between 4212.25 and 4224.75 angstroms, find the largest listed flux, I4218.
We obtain 14.29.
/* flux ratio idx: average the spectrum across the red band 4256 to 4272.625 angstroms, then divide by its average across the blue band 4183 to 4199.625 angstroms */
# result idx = 1.0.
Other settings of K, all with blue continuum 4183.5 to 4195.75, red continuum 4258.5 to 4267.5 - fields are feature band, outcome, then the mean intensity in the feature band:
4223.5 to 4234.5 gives 4.0 angstroms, 8.42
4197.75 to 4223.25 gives 1.3 angstroms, 12.4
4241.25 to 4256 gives 1.5 angstroms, 12.2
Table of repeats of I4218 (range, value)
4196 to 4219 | 14.6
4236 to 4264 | 14.06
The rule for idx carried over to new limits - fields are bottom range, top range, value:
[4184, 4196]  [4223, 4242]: 0.80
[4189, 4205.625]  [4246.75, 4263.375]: 0.98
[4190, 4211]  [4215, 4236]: 0.82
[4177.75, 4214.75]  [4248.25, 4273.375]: 0.94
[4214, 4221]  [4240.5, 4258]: 0.98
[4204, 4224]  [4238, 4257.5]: 0.95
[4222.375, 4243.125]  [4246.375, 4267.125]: 1.21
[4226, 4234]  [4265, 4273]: 1.33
